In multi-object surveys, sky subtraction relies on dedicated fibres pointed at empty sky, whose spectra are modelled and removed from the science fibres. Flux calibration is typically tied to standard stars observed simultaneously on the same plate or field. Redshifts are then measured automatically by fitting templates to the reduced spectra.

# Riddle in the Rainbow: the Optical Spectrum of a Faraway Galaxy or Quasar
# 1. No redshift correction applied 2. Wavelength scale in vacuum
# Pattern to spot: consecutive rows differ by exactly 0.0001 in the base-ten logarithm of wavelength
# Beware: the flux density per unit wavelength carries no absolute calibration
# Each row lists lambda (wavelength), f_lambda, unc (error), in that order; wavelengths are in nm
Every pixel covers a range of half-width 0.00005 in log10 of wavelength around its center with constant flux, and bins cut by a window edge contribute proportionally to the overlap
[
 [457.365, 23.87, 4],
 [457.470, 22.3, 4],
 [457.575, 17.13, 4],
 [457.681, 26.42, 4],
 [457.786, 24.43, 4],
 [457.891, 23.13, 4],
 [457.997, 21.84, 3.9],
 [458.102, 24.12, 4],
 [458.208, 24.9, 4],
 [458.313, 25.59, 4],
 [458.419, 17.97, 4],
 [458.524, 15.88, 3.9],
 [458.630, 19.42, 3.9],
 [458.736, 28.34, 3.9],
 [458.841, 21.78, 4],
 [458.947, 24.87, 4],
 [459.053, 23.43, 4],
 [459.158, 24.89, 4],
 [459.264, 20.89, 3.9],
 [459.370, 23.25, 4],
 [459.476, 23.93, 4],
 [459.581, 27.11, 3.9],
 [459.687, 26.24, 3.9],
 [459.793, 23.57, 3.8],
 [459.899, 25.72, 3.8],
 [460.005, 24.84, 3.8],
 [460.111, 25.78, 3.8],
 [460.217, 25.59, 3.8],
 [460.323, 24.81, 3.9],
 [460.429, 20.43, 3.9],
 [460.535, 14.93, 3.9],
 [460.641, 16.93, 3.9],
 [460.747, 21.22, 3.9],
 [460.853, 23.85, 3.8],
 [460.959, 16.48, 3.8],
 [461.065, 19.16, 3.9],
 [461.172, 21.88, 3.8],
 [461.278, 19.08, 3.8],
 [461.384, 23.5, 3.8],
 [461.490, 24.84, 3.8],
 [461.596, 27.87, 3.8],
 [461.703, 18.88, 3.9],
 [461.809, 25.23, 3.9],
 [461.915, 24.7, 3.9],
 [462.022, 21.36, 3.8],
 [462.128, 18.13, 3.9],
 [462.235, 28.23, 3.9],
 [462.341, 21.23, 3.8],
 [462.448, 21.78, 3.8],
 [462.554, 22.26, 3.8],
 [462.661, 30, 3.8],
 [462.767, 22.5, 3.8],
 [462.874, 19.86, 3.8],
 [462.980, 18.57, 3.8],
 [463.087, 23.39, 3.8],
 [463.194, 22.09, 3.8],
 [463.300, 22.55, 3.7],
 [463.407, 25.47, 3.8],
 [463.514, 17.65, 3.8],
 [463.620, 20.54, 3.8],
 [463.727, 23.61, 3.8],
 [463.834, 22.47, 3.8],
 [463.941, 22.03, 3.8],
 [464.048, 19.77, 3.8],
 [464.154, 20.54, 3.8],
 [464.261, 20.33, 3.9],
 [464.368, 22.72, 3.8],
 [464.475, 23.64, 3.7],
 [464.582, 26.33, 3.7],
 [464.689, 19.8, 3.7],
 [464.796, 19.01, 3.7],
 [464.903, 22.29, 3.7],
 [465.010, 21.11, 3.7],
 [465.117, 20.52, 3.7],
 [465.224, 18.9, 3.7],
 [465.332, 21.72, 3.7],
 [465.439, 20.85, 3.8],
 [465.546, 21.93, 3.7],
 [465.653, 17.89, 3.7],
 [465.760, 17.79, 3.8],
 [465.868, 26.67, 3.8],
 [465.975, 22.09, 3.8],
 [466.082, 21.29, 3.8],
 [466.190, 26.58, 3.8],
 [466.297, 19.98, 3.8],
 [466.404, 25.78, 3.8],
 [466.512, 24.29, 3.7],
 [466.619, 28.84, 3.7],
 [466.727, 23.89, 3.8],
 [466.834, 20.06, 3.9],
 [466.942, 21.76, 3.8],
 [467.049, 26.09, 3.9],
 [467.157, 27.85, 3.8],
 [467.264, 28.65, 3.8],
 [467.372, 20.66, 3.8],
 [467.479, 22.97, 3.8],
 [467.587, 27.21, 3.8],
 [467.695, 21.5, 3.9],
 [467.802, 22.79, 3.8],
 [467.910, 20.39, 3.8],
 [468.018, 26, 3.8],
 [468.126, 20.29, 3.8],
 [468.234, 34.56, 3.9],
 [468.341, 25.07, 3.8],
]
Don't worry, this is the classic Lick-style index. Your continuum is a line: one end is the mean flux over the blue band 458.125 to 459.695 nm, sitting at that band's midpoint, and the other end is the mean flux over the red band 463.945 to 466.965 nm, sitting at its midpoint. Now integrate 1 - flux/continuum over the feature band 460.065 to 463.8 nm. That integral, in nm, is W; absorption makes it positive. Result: 0.084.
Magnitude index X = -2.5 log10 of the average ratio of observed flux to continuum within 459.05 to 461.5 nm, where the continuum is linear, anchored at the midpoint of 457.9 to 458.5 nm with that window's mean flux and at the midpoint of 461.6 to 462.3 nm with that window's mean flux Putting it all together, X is 0.014 mag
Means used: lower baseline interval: 22.6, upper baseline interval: 23.1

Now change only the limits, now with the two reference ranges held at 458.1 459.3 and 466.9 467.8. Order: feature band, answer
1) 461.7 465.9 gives 0.09 mag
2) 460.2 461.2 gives 0.14 mag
